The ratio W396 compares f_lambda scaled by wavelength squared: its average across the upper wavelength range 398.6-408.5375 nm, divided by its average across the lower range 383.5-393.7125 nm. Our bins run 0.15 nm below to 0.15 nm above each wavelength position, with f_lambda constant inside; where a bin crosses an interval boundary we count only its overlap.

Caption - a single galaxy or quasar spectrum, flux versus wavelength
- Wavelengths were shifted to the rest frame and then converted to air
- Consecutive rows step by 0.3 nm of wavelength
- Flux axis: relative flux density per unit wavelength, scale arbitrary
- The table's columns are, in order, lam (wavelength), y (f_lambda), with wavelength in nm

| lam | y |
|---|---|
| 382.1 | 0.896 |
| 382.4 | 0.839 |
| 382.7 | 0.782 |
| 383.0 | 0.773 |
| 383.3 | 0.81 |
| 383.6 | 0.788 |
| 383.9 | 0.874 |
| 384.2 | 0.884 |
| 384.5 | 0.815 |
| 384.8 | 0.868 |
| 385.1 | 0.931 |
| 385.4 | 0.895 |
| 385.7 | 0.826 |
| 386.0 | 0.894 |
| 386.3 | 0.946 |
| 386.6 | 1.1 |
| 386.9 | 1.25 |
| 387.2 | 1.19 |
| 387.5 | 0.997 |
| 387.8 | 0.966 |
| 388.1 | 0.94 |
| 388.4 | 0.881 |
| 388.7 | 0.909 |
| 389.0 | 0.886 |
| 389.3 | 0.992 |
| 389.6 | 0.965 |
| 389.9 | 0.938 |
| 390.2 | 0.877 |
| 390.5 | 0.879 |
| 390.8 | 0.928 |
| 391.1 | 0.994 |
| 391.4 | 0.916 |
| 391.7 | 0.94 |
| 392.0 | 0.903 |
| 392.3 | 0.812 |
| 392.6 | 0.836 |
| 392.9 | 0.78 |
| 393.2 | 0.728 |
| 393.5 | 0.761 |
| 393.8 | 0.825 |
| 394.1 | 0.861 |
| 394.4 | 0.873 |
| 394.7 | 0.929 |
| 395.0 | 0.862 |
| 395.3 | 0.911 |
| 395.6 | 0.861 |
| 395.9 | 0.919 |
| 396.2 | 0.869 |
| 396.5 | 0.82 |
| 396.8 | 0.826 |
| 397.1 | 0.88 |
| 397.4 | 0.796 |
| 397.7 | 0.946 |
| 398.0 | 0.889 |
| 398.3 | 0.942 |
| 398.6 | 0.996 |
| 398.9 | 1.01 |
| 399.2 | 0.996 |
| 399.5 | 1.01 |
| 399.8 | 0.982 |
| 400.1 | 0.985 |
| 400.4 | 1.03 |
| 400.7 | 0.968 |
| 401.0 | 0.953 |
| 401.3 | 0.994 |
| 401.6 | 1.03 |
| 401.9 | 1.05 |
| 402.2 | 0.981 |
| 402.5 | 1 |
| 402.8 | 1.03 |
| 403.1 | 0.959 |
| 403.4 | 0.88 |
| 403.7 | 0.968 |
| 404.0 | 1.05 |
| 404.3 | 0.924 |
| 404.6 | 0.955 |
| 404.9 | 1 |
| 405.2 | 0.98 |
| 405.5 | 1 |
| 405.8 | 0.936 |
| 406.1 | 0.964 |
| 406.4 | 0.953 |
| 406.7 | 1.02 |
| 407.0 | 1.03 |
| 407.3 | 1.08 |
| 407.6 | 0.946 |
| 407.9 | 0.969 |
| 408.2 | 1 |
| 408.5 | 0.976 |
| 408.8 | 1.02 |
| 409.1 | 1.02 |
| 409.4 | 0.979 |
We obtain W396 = 1.17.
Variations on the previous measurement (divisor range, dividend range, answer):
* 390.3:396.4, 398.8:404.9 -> 1.19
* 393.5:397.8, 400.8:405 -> 1.18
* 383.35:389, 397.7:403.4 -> 1.13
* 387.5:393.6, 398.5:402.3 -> 1.17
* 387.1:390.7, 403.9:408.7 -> 1.14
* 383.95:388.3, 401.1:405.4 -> 1.12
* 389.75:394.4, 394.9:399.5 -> 1.07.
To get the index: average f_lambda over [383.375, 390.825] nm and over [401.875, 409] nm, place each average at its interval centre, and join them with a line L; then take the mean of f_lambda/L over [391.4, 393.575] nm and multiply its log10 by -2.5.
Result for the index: 0.14 mag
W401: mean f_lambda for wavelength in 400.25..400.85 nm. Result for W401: 0.999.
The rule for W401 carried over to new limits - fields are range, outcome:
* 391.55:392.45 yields 0.885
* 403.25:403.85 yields 0.924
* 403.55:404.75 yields 0.974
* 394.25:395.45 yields 0.894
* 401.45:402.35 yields 1.02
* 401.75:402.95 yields 1.02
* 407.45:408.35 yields 0.972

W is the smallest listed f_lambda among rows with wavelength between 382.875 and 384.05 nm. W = 0.773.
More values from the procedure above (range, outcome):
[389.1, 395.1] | 0.728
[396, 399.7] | 0.796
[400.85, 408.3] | 0.88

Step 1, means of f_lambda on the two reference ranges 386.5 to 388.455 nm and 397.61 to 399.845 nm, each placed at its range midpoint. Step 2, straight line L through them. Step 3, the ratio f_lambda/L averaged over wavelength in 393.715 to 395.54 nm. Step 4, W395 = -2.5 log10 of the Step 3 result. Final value 0.14 mag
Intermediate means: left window 1.05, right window 0.972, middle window 0.878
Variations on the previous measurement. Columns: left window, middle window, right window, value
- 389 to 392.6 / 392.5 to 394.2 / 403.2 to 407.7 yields 0.17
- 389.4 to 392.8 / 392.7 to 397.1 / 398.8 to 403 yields 0.12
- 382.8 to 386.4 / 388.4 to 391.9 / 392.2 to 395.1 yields -0.11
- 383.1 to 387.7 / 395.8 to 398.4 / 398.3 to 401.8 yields 0.13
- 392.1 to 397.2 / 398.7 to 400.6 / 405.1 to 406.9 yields -0.11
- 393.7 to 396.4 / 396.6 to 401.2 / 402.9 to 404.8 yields -0.04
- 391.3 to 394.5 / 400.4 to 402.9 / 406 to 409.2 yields -0.08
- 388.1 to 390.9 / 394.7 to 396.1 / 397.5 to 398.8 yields 0.05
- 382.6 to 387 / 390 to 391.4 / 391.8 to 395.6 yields -0.07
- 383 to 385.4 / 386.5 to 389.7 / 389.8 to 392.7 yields -0.15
